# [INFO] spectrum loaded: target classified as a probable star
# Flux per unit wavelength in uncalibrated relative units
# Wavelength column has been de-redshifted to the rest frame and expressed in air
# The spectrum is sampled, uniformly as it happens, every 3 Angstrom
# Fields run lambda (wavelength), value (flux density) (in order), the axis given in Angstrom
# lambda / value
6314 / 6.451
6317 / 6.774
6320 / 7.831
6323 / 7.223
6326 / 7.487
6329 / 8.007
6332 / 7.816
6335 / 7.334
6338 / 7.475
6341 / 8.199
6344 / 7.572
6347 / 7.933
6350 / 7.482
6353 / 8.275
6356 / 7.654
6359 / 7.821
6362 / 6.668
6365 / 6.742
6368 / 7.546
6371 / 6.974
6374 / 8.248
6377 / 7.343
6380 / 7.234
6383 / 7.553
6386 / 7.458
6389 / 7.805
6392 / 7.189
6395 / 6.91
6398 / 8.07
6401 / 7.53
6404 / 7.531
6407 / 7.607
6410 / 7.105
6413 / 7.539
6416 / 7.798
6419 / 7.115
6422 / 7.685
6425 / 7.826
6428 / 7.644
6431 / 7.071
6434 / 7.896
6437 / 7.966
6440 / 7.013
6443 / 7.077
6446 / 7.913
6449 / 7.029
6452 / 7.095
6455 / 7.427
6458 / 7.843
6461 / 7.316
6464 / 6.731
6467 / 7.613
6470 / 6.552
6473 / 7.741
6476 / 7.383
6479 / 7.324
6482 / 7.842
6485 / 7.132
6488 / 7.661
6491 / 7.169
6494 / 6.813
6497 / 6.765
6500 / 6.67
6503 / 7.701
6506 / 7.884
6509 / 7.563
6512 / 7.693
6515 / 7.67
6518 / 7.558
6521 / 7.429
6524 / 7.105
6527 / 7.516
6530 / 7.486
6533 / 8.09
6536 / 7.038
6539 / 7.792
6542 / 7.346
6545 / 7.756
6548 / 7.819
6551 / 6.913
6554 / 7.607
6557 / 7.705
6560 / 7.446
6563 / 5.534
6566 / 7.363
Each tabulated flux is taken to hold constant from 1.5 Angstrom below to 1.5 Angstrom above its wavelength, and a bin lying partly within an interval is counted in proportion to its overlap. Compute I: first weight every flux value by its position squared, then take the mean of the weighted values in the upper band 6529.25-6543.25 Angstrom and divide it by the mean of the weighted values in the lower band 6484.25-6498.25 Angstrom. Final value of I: 1.08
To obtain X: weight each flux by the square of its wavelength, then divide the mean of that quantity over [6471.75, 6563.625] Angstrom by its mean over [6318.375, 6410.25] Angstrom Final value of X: 1.0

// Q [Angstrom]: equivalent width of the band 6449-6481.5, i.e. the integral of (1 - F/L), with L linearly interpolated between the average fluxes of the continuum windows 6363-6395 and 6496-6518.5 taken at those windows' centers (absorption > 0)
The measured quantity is 0.5 Angstrom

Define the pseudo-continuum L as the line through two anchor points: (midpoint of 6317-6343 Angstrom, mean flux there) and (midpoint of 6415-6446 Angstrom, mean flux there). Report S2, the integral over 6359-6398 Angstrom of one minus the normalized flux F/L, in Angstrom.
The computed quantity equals 1.1 Angstrom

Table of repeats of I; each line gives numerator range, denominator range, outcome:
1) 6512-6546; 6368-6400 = 1.05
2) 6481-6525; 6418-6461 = 1.01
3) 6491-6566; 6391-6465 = 1.02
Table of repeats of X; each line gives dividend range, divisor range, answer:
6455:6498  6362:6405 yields 1.01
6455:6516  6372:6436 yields 1.00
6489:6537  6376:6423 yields 1.03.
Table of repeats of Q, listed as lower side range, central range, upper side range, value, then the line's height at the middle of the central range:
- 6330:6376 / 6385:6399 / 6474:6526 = 0.1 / 7.53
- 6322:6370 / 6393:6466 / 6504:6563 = 0.9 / 7.54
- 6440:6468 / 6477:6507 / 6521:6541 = 0.5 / 7.4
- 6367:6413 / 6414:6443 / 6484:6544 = -0.3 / 7.45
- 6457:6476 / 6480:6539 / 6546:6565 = -1.4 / 7.24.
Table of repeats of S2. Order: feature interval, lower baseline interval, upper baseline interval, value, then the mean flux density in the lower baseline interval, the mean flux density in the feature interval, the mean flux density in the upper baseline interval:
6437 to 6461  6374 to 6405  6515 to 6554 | 0.4 Angstrom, 7.5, 7.38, 7.5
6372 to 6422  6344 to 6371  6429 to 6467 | -0.4 Angstrom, 7.49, 7.5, 7.38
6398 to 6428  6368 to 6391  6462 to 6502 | -0.6 Angstrom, 7.51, 7.56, 7.19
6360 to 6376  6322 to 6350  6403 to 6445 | 0.7 Angstrom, 7.67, 7.26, 7.5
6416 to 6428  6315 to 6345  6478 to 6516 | -0.2 Angstrom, 7.55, 7.59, 7.37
